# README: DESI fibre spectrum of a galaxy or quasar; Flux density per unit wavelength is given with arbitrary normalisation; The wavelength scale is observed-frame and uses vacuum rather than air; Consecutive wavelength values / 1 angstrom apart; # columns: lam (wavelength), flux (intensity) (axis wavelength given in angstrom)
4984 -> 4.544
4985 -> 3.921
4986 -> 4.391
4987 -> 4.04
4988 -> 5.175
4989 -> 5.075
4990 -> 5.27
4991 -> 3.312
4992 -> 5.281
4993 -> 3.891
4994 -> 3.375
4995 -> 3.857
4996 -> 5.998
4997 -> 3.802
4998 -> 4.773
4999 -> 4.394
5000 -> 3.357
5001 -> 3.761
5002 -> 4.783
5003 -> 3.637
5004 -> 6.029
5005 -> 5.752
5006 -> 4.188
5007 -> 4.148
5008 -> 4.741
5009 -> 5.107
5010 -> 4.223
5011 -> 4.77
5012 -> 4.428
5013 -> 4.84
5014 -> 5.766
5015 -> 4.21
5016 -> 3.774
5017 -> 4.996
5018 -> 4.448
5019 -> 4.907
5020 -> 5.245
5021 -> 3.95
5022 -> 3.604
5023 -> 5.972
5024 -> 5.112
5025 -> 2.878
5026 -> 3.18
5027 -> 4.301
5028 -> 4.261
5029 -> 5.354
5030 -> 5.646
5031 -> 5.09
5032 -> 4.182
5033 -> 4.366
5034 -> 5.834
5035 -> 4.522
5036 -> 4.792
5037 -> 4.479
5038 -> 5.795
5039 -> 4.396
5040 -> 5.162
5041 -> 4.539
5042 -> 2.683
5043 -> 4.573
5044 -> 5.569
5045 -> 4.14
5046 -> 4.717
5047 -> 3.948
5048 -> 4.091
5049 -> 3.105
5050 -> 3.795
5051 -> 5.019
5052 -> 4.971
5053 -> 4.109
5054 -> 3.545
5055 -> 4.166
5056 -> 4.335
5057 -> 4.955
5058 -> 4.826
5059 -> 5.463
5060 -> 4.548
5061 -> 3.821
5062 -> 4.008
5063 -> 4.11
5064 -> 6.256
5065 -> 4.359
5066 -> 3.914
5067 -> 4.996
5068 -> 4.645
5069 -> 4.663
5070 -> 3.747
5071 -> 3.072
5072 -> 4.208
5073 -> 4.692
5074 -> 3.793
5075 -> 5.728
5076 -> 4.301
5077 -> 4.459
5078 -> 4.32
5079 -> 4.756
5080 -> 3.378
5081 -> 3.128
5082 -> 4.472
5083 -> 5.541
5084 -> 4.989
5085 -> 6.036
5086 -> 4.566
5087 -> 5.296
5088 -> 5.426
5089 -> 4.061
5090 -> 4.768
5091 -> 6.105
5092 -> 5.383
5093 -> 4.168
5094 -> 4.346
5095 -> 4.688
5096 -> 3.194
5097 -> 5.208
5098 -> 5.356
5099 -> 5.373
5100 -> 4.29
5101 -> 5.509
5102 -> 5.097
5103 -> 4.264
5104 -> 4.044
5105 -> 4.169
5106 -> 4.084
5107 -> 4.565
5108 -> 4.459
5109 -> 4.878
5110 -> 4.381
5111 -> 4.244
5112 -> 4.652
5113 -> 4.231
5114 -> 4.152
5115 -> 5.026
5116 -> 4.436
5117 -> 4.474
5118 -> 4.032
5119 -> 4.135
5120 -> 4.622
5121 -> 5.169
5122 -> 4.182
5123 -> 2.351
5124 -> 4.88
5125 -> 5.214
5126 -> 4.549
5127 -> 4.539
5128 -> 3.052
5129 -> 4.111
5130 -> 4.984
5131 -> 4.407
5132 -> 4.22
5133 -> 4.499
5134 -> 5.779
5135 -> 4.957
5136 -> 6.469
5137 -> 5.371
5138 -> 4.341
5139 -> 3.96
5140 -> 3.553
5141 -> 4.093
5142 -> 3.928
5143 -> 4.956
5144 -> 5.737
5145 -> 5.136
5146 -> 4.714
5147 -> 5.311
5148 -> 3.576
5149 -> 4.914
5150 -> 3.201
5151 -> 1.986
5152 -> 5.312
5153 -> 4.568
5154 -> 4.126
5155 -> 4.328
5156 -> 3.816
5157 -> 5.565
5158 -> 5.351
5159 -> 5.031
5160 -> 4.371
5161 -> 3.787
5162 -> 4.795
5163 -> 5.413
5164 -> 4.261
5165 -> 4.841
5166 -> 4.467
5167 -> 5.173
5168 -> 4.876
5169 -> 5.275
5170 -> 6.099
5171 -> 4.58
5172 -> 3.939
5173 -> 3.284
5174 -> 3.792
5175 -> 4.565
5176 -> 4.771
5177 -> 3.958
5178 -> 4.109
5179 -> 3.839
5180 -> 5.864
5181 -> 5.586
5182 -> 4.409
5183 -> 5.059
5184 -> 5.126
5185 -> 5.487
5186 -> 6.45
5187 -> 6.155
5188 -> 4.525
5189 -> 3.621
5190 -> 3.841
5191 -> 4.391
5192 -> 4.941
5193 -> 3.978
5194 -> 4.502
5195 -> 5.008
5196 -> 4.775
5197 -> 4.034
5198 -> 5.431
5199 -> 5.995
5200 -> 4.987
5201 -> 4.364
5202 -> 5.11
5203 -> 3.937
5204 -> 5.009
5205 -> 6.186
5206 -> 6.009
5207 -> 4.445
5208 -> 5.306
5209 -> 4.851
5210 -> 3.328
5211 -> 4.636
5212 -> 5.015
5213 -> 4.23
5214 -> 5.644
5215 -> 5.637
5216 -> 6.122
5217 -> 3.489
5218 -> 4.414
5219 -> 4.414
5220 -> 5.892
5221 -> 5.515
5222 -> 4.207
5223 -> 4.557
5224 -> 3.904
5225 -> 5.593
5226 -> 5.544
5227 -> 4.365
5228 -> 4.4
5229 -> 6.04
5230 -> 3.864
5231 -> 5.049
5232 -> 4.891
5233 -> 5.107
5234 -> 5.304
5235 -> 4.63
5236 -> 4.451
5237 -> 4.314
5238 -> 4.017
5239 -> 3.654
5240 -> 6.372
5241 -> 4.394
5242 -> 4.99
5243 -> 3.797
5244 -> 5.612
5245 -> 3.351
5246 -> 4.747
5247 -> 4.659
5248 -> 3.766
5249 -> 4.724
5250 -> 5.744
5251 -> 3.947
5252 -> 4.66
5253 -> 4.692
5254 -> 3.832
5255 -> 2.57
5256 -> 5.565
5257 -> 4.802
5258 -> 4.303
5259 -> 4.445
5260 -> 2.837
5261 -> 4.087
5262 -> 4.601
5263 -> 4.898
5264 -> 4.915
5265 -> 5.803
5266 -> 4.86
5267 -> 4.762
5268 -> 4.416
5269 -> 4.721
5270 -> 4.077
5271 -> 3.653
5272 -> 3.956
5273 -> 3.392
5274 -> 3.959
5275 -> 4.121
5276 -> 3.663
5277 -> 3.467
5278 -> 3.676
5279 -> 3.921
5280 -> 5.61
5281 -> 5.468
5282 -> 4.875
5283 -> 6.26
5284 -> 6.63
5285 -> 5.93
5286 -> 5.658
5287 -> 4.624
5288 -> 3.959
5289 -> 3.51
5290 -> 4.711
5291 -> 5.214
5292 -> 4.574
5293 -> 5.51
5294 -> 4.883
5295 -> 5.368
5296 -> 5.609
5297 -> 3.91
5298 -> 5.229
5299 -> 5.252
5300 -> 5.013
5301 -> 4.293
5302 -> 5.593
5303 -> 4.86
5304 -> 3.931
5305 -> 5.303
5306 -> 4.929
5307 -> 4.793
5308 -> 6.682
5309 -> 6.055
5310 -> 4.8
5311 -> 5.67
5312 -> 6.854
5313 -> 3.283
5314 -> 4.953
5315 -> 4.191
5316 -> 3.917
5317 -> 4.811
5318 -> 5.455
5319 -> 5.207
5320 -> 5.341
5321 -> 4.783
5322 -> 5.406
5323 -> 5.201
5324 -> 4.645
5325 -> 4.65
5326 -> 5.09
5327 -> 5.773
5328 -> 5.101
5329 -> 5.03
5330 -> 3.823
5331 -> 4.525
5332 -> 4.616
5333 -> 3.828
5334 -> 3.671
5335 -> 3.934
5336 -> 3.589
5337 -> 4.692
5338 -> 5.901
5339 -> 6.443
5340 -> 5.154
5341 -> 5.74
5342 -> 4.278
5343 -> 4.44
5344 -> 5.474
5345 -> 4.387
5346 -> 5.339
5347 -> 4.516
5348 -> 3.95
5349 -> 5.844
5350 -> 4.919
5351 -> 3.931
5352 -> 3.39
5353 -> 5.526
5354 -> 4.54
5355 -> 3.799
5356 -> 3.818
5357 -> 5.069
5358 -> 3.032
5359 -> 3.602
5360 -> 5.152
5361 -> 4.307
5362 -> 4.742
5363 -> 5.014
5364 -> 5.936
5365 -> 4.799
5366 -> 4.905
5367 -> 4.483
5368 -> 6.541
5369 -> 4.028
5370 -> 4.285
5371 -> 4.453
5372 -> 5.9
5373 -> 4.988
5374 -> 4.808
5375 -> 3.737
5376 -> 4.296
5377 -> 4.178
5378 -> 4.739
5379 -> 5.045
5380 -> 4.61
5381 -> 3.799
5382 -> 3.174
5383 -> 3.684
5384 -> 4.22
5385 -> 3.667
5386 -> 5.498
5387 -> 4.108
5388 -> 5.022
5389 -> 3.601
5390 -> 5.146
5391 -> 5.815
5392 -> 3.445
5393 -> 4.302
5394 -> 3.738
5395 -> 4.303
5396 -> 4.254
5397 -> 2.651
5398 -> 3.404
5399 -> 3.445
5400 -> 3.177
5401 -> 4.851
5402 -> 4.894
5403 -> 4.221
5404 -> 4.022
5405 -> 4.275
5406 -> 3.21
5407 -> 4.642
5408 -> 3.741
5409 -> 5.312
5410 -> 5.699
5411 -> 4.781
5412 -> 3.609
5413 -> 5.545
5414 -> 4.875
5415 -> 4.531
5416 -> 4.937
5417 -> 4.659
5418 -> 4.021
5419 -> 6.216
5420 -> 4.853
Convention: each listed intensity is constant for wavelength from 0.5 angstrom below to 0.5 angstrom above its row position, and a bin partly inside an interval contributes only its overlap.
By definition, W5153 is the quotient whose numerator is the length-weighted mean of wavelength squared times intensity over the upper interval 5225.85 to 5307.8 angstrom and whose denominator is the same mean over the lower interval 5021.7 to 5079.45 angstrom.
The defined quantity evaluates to 1.1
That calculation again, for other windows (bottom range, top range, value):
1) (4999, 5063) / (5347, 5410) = 1.11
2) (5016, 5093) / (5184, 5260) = 1.11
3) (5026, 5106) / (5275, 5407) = 1.13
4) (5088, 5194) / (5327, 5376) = 1.10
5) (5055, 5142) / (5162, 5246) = 1.10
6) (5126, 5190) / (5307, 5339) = 1.13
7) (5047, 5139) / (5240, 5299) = 1.09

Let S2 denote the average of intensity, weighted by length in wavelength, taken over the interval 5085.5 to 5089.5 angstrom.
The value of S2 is 4.84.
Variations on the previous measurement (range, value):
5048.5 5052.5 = 4.22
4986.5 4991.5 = 4.57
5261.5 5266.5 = 5.02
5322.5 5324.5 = 4.92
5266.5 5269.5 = 4.63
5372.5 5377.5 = 4.4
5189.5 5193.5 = 4.29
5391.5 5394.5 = 3.83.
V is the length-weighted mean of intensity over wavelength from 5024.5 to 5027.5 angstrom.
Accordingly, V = 3.45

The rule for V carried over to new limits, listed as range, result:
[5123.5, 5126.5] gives 4.88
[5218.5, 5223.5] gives 4.92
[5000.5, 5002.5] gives 4.27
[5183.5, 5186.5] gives 5.69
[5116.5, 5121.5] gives 4.49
